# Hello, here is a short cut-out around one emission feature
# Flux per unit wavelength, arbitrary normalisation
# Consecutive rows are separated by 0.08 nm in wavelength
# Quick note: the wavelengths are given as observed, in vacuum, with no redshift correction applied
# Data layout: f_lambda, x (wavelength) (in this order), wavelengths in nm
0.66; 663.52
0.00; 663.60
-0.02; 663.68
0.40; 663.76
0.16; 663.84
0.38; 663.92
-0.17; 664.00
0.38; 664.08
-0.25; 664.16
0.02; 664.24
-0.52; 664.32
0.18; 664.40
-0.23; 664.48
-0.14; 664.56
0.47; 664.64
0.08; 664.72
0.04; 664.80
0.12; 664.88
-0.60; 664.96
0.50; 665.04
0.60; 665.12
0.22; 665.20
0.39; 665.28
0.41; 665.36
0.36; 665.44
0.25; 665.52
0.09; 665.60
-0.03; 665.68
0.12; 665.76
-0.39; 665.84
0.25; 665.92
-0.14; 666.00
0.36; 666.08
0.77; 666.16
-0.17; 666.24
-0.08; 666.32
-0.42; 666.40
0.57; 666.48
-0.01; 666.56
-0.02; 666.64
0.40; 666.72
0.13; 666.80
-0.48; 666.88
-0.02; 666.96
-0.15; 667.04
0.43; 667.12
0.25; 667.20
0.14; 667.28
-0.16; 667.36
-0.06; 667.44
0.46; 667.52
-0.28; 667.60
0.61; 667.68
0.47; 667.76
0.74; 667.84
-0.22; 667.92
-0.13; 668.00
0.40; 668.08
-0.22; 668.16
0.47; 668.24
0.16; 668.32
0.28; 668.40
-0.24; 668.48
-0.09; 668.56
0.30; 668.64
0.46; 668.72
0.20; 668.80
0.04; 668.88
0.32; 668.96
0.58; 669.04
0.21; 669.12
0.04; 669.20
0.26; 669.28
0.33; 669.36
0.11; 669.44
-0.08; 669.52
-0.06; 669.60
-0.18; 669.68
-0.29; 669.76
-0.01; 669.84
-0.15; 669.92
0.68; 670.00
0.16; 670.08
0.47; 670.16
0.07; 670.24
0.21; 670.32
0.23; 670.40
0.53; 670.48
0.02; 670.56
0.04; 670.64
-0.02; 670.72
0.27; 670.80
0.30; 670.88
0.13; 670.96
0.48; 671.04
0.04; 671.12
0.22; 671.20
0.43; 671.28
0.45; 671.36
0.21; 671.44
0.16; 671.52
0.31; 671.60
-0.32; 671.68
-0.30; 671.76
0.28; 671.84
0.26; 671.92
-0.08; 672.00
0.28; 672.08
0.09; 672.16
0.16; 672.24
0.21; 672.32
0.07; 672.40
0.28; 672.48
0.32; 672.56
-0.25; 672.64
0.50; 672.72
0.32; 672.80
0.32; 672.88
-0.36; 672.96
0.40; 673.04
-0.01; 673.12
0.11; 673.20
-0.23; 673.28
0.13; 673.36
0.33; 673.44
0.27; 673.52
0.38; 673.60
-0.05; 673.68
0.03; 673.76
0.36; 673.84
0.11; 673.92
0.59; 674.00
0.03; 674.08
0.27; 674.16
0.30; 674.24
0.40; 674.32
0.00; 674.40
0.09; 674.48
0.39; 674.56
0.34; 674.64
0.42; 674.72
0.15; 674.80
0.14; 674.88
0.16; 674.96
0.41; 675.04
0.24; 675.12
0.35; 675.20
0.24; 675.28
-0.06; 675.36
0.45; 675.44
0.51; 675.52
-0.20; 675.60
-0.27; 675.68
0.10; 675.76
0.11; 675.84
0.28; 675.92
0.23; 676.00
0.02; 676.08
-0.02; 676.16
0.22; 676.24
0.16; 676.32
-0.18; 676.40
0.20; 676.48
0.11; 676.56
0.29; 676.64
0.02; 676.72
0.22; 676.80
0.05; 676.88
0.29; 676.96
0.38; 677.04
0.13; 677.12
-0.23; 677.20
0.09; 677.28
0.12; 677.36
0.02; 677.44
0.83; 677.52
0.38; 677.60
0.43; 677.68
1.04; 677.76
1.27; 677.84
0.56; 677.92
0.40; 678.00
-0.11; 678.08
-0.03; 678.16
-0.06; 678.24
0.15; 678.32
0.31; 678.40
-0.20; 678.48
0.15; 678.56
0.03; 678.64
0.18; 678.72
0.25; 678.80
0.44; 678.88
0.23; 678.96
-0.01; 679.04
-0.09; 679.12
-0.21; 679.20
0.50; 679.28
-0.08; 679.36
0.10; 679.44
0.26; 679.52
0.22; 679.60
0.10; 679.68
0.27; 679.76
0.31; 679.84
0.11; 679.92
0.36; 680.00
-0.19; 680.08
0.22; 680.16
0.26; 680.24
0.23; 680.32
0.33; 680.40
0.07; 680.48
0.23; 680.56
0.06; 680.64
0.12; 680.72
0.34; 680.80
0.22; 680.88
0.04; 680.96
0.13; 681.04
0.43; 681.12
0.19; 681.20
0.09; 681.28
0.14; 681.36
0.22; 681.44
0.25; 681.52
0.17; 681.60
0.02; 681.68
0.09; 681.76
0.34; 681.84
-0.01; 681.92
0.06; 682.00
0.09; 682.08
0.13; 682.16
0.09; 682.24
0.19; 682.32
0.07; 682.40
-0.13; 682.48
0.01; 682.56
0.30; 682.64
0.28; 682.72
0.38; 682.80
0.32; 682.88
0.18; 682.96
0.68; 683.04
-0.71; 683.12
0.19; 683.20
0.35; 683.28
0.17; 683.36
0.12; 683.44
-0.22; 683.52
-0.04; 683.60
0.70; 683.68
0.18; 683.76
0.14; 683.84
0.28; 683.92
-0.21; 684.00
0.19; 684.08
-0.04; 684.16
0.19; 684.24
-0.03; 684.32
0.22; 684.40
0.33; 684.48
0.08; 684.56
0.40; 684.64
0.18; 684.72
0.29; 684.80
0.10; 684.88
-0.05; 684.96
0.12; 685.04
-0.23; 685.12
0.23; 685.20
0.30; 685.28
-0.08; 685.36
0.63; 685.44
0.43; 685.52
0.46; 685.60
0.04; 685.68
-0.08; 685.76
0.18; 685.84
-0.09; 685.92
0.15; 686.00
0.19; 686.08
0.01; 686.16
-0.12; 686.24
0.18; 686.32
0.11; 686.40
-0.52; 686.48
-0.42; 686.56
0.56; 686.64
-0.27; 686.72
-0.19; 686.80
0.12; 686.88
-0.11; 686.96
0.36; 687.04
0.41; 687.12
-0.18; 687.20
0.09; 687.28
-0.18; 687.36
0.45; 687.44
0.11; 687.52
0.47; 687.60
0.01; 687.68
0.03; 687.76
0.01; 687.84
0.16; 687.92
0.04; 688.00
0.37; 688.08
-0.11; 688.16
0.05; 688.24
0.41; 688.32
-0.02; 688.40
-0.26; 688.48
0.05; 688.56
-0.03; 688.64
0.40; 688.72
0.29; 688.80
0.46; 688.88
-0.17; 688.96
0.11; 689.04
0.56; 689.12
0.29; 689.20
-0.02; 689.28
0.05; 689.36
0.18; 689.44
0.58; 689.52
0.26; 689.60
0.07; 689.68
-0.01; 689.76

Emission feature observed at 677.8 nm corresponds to H-gamma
